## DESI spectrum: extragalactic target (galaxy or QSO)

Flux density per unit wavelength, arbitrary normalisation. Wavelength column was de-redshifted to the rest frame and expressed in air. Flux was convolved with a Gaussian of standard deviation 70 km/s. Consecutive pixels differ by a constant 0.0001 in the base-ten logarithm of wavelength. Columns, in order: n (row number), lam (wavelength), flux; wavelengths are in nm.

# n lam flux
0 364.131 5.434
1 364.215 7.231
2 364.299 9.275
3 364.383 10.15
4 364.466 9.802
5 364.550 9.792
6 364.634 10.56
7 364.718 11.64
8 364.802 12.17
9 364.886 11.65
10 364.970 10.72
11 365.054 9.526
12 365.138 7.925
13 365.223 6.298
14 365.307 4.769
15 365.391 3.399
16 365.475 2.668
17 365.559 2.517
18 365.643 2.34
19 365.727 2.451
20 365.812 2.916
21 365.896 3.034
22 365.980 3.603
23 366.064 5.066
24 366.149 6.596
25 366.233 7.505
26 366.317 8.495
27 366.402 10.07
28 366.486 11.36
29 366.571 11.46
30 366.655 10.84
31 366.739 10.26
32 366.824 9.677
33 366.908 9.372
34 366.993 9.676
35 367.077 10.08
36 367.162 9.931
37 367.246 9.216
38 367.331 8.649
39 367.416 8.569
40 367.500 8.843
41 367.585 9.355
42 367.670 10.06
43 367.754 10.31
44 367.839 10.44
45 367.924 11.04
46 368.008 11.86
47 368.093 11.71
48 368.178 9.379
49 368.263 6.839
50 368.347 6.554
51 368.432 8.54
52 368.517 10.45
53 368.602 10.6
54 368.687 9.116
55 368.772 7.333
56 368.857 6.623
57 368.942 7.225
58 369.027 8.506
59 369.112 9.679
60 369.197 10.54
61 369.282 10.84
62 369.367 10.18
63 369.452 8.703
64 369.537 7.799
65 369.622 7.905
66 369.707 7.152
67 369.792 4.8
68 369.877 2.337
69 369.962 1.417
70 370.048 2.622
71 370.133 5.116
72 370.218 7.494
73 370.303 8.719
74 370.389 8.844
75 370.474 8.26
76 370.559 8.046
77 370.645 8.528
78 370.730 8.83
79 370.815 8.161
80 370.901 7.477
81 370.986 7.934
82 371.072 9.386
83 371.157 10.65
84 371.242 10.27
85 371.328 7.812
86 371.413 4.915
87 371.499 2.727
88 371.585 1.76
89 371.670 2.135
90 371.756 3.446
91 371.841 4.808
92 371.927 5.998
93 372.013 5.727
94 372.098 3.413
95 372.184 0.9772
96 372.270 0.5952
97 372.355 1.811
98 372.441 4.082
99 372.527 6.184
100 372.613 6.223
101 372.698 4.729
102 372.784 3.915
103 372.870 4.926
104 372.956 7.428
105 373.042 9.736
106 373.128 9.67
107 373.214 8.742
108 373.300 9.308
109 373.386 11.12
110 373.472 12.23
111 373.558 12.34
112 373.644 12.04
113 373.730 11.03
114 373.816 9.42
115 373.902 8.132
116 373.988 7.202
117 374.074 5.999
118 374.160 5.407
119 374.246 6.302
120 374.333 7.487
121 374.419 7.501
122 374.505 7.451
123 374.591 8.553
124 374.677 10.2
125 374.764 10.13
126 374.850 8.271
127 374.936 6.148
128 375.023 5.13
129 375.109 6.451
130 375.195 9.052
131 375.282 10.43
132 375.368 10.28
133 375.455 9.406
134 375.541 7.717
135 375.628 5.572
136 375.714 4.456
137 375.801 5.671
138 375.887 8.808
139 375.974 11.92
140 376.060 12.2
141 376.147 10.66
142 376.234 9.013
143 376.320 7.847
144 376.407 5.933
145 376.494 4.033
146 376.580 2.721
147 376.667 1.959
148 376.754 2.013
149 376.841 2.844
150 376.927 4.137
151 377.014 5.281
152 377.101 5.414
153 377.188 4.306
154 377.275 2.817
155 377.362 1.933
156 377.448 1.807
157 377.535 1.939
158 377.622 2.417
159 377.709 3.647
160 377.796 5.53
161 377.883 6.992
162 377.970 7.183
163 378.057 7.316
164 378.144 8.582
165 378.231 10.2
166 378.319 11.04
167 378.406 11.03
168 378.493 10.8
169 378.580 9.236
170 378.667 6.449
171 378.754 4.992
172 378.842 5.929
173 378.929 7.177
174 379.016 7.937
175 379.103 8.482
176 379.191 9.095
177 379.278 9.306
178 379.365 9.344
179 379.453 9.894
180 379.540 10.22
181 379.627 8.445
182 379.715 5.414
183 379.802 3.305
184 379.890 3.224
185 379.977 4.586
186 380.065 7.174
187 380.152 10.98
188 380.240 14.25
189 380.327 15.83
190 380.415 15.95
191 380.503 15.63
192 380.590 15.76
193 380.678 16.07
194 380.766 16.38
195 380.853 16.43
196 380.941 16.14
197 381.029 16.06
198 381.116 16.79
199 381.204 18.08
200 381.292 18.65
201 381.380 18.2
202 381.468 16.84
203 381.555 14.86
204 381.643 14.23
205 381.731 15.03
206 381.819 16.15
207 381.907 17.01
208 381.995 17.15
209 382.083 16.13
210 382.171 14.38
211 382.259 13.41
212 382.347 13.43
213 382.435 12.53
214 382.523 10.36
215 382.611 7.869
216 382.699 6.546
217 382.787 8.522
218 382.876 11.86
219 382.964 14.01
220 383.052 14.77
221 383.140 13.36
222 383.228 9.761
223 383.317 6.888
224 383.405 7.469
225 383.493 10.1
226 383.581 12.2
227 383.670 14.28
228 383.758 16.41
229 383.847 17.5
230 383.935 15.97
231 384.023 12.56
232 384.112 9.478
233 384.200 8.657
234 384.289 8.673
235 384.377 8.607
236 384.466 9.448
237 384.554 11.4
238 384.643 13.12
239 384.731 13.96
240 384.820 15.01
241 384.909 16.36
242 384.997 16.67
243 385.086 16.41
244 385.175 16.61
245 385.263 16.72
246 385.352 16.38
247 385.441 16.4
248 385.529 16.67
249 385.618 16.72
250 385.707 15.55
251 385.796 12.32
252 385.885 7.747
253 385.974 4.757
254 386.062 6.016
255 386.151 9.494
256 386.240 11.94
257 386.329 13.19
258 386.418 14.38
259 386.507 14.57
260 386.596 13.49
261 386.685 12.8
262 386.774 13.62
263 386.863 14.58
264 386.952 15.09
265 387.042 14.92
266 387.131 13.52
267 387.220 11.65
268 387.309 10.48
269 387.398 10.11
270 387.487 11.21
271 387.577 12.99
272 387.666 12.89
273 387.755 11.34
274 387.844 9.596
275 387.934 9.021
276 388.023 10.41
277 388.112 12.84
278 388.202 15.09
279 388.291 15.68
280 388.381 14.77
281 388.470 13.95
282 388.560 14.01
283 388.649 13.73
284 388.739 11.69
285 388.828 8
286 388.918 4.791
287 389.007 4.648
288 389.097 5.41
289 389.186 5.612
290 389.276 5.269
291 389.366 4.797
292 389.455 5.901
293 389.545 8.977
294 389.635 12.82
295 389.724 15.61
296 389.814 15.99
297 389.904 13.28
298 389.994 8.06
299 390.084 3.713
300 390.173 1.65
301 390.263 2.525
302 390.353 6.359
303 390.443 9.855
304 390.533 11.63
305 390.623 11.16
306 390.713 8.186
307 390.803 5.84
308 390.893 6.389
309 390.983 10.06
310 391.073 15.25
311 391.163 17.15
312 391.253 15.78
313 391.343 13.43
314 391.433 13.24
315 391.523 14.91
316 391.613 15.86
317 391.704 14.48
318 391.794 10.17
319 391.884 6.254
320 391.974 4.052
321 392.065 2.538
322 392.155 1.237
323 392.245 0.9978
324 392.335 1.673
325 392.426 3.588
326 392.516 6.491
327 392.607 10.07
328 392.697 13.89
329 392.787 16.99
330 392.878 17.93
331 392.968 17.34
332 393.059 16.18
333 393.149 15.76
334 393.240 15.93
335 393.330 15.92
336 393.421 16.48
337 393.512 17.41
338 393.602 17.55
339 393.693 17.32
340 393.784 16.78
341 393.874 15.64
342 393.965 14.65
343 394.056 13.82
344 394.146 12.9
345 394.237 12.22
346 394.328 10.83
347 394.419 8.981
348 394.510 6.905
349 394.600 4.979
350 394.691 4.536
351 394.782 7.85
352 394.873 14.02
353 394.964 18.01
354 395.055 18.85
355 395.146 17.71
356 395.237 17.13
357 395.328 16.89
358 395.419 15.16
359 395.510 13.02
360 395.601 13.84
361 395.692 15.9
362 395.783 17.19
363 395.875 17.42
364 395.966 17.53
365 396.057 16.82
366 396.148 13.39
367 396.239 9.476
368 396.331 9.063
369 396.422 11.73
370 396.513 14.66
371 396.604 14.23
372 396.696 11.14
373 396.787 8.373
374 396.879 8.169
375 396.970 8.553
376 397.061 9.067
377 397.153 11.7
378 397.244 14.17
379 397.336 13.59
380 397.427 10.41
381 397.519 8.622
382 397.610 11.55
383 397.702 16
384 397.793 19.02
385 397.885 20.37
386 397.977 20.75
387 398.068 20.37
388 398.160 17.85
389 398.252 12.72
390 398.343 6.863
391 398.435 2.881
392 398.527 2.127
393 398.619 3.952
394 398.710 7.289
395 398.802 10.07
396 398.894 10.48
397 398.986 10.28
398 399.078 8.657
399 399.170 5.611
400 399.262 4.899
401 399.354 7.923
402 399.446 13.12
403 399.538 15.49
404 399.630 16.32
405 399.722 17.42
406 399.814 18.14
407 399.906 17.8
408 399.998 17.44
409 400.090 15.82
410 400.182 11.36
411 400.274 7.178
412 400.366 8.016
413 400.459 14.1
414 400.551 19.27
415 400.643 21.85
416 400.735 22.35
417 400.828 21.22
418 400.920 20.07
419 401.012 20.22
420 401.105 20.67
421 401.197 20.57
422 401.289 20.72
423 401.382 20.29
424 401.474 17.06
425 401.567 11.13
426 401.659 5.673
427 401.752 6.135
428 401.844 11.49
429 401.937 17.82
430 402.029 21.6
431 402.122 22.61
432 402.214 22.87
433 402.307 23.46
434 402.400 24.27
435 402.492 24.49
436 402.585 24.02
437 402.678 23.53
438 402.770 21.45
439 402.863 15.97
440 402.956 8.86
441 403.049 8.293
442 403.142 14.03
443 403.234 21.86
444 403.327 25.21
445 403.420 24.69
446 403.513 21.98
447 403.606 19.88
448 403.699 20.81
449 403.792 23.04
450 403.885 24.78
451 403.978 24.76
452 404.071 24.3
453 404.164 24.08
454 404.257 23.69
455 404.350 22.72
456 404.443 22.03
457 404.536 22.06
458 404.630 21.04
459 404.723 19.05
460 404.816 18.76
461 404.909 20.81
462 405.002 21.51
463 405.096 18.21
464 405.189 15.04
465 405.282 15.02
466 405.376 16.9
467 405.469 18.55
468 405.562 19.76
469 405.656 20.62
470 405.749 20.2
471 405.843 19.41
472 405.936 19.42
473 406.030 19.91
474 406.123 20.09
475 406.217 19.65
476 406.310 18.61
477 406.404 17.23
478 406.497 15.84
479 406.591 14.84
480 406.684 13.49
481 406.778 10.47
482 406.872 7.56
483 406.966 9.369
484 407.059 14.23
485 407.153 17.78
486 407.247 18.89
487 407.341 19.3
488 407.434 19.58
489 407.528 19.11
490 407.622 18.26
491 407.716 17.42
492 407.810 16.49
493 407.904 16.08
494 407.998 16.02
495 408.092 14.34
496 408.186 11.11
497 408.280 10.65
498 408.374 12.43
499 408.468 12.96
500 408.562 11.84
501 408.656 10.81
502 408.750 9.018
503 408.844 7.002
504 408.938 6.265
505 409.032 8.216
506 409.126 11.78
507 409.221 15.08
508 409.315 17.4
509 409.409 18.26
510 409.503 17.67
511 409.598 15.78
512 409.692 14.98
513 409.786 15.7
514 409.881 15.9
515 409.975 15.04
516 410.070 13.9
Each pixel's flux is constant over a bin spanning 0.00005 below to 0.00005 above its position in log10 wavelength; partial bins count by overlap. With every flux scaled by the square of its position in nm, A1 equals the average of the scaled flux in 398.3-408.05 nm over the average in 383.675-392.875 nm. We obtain 1.6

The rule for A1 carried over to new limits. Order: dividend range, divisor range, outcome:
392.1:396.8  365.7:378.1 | 2.03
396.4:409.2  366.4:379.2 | 2.50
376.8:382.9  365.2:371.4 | 1.38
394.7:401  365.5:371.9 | 2.03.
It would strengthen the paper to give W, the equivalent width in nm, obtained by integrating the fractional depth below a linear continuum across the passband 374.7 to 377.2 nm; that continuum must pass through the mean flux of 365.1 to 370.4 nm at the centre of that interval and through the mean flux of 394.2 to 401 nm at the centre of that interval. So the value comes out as 0.62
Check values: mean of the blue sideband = 7.73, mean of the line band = 6.87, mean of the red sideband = 13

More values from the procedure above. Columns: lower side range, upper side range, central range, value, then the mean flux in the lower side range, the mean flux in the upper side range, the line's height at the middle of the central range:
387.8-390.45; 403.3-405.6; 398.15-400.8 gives 0.84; 9.46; 21.1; 17.3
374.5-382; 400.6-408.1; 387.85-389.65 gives 0.44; 9.18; 18.7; 13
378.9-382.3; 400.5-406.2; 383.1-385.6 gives 0.15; 12.9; 19.7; 14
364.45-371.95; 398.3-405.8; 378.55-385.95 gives -0.49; 7.8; 17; 11.6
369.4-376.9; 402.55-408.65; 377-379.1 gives 0.57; 6.93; 18.1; 8.61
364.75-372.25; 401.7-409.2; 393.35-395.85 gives 0.11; 7.51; 17.6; 14.6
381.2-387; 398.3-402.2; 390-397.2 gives 0.93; 13.2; 13.8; 13.5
